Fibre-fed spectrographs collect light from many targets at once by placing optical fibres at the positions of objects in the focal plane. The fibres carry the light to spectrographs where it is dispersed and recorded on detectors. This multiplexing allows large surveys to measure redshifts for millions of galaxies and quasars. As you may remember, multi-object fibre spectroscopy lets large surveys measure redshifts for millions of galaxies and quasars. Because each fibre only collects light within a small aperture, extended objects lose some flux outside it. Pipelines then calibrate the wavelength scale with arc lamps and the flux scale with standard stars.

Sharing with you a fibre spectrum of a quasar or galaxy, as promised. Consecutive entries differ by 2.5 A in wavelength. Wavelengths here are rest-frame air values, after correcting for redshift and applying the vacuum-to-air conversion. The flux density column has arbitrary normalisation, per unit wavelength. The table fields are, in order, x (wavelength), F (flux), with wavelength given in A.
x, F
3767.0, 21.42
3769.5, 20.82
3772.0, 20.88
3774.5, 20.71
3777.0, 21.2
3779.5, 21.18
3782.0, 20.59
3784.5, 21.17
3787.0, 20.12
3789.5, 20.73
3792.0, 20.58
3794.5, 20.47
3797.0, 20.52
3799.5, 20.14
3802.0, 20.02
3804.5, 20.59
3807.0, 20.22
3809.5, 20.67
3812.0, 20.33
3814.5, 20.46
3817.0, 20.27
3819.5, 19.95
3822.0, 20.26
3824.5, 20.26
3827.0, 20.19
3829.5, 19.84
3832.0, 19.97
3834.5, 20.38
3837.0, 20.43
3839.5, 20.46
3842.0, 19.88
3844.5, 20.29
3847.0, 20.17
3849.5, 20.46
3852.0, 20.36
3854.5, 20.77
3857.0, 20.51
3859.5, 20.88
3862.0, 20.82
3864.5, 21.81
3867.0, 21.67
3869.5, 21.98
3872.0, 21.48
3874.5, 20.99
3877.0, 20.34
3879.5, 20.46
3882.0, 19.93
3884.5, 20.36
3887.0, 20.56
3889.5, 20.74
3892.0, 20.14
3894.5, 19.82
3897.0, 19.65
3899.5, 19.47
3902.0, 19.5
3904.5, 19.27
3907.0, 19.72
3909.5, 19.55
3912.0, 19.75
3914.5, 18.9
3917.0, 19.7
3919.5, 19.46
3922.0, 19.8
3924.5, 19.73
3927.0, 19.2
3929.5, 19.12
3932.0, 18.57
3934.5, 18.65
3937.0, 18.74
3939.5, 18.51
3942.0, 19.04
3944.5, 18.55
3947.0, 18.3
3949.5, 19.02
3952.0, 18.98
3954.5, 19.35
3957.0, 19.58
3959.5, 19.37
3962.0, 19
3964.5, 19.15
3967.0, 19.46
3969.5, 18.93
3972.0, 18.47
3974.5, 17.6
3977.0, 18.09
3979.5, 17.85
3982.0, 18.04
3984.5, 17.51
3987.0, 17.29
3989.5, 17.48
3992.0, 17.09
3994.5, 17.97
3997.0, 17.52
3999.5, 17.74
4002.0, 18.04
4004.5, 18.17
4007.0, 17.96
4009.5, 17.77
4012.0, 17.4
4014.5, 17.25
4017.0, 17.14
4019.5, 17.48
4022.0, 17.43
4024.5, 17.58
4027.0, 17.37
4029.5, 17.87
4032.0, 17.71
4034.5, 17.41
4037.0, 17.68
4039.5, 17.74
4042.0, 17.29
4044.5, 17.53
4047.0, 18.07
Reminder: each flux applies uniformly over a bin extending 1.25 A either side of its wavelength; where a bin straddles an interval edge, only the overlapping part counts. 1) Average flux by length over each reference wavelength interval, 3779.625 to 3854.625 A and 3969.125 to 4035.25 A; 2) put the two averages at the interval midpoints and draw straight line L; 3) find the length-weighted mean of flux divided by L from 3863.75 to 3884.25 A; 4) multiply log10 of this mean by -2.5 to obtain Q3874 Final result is -0.08 mag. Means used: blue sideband 20.4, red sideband 17.7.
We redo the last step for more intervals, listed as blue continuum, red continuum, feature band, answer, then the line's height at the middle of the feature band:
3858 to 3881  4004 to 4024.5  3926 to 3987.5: 0.02 mag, 19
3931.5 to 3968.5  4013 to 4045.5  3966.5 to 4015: 0.02 mag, 18.2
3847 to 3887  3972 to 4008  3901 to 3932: 0.01 mag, 19.6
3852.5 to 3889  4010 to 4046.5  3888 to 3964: 0.02 mag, 19.7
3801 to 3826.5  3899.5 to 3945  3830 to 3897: -0.04 mag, 19.8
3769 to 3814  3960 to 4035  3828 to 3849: -0.01 mag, 20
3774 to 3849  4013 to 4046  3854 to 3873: -0.08 mag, 19.7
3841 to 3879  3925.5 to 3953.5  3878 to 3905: 0.00 mag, 20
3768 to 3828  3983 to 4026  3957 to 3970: -0.06 mag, 18.2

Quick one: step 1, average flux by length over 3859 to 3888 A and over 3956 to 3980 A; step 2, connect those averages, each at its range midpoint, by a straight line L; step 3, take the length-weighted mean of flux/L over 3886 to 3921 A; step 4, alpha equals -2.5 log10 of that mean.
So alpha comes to 0.03 mag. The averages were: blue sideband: 20.9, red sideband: 18.8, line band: 19.7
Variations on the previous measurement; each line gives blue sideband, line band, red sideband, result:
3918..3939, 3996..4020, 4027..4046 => 0.02 mag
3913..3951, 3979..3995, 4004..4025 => 0.03 mag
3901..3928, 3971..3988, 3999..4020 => 0.02 mag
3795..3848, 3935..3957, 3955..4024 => -0.01 mag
